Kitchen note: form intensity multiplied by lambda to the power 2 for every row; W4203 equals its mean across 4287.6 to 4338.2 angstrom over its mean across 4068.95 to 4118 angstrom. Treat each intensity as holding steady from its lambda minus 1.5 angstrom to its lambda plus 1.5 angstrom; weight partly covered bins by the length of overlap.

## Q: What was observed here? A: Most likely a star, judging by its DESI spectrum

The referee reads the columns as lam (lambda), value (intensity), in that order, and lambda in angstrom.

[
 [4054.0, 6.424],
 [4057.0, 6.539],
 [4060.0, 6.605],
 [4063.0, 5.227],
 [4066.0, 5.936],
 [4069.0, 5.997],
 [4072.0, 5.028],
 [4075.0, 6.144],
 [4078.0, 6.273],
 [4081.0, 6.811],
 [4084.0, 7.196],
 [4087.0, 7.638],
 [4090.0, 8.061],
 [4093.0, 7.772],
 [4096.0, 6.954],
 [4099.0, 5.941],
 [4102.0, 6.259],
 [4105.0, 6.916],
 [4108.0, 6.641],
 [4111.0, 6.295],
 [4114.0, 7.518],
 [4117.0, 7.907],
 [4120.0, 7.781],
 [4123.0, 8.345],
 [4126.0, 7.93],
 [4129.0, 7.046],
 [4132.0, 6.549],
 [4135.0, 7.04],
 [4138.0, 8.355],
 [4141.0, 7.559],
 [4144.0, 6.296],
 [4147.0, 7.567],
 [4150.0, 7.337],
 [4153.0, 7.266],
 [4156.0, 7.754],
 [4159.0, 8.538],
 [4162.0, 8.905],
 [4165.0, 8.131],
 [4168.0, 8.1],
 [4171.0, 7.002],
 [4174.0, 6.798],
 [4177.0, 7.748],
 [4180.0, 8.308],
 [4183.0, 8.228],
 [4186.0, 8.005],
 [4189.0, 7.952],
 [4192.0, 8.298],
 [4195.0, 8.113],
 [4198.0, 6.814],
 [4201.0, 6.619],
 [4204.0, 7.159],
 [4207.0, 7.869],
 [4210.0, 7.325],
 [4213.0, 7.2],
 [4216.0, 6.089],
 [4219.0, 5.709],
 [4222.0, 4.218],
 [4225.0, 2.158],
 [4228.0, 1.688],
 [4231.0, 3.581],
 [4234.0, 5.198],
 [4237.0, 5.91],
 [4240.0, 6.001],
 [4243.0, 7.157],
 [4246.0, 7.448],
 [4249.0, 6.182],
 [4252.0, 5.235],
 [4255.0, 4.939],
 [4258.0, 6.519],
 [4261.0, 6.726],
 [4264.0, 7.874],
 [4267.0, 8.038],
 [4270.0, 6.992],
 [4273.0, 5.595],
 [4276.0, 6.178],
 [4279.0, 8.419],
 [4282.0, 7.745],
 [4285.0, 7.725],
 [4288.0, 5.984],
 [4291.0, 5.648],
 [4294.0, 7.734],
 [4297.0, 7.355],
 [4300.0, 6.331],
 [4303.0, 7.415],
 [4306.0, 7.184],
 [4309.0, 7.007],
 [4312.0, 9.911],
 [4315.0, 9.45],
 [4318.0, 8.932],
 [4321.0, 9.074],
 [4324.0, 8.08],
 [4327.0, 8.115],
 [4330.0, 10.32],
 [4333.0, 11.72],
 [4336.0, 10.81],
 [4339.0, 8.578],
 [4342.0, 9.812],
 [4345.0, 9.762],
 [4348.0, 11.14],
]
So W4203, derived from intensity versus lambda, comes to 1.37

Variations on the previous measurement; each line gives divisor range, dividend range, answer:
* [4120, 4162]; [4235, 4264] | 0.88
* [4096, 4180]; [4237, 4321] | 1.03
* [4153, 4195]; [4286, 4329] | 1.04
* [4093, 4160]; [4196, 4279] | 0.88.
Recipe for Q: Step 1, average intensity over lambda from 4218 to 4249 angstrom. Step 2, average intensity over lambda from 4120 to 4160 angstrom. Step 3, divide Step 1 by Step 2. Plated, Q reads 0.7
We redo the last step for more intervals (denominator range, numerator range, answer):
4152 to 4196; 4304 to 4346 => 1.15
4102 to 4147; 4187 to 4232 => 0.84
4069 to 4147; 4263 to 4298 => 1.01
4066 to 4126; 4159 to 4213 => 1.12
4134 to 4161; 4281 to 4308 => 0.93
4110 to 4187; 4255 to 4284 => 0.92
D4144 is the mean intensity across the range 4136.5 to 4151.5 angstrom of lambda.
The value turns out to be 7.42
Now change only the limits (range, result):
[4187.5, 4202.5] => 7.56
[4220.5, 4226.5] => 3.19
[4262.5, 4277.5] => 6.94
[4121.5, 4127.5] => 8.14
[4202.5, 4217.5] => 7.13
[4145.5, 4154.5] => 7.39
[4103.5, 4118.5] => 7.06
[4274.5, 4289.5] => 7.21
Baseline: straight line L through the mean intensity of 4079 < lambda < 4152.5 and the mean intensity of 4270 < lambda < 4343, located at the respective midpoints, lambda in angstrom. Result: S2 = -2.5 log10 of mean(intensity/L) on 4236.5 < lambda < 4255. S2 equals 0.25 mag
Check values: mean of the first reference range 7.23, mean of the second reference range 8.1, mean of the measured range 6.23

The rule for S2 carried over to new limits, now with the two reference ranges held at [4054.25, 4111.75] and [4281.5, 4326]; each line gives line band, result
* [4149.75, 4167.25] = -0.16 mag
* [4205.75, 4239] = 0.37 mag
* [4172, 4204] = -0.08 mag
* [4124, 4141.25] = -0.10 mag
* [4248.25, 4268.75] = 0.15 mag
